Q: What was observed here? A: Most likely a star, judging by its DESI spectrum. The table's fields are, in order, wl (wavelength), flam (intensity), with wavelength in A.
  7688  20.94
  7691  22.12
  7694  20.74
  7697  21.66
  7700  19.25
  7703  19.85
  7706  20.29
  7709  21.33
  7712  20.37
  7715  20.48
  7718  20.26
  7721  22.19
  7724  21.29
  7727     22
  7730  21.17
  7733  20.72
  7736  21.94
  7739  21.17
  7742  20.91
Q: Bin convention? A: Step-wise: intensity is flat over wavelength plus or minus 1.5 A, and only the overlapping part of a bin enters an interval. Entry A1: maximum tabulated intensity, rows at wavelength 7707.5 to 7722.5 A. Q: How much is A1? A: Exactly 22.19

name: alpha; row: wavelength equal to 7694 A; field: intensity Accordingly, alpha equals 20.74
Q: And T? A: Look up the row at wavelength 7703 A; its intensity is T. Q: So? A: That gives 19.85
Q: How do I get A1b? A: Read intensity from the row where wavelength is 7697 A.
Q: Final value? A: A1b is 21.66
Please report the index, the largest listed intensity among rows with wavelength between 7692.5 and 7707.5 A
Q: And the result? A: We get 21.66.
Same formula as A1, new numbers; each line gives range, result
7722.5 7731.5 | 22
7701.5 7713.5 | 21.33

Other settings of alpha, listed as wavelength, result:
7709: 21.33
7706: 20.29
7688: 20.94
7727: 22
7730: 21.17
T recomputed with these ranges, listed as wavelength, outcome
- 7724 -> 21.29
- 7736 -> 21.94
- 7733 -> 20.72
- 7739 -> 21.17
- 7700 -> 19.25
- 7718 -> 20.26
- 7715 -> 20.48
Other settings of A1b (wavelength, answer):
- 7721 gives 22.19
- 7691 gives 22.12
